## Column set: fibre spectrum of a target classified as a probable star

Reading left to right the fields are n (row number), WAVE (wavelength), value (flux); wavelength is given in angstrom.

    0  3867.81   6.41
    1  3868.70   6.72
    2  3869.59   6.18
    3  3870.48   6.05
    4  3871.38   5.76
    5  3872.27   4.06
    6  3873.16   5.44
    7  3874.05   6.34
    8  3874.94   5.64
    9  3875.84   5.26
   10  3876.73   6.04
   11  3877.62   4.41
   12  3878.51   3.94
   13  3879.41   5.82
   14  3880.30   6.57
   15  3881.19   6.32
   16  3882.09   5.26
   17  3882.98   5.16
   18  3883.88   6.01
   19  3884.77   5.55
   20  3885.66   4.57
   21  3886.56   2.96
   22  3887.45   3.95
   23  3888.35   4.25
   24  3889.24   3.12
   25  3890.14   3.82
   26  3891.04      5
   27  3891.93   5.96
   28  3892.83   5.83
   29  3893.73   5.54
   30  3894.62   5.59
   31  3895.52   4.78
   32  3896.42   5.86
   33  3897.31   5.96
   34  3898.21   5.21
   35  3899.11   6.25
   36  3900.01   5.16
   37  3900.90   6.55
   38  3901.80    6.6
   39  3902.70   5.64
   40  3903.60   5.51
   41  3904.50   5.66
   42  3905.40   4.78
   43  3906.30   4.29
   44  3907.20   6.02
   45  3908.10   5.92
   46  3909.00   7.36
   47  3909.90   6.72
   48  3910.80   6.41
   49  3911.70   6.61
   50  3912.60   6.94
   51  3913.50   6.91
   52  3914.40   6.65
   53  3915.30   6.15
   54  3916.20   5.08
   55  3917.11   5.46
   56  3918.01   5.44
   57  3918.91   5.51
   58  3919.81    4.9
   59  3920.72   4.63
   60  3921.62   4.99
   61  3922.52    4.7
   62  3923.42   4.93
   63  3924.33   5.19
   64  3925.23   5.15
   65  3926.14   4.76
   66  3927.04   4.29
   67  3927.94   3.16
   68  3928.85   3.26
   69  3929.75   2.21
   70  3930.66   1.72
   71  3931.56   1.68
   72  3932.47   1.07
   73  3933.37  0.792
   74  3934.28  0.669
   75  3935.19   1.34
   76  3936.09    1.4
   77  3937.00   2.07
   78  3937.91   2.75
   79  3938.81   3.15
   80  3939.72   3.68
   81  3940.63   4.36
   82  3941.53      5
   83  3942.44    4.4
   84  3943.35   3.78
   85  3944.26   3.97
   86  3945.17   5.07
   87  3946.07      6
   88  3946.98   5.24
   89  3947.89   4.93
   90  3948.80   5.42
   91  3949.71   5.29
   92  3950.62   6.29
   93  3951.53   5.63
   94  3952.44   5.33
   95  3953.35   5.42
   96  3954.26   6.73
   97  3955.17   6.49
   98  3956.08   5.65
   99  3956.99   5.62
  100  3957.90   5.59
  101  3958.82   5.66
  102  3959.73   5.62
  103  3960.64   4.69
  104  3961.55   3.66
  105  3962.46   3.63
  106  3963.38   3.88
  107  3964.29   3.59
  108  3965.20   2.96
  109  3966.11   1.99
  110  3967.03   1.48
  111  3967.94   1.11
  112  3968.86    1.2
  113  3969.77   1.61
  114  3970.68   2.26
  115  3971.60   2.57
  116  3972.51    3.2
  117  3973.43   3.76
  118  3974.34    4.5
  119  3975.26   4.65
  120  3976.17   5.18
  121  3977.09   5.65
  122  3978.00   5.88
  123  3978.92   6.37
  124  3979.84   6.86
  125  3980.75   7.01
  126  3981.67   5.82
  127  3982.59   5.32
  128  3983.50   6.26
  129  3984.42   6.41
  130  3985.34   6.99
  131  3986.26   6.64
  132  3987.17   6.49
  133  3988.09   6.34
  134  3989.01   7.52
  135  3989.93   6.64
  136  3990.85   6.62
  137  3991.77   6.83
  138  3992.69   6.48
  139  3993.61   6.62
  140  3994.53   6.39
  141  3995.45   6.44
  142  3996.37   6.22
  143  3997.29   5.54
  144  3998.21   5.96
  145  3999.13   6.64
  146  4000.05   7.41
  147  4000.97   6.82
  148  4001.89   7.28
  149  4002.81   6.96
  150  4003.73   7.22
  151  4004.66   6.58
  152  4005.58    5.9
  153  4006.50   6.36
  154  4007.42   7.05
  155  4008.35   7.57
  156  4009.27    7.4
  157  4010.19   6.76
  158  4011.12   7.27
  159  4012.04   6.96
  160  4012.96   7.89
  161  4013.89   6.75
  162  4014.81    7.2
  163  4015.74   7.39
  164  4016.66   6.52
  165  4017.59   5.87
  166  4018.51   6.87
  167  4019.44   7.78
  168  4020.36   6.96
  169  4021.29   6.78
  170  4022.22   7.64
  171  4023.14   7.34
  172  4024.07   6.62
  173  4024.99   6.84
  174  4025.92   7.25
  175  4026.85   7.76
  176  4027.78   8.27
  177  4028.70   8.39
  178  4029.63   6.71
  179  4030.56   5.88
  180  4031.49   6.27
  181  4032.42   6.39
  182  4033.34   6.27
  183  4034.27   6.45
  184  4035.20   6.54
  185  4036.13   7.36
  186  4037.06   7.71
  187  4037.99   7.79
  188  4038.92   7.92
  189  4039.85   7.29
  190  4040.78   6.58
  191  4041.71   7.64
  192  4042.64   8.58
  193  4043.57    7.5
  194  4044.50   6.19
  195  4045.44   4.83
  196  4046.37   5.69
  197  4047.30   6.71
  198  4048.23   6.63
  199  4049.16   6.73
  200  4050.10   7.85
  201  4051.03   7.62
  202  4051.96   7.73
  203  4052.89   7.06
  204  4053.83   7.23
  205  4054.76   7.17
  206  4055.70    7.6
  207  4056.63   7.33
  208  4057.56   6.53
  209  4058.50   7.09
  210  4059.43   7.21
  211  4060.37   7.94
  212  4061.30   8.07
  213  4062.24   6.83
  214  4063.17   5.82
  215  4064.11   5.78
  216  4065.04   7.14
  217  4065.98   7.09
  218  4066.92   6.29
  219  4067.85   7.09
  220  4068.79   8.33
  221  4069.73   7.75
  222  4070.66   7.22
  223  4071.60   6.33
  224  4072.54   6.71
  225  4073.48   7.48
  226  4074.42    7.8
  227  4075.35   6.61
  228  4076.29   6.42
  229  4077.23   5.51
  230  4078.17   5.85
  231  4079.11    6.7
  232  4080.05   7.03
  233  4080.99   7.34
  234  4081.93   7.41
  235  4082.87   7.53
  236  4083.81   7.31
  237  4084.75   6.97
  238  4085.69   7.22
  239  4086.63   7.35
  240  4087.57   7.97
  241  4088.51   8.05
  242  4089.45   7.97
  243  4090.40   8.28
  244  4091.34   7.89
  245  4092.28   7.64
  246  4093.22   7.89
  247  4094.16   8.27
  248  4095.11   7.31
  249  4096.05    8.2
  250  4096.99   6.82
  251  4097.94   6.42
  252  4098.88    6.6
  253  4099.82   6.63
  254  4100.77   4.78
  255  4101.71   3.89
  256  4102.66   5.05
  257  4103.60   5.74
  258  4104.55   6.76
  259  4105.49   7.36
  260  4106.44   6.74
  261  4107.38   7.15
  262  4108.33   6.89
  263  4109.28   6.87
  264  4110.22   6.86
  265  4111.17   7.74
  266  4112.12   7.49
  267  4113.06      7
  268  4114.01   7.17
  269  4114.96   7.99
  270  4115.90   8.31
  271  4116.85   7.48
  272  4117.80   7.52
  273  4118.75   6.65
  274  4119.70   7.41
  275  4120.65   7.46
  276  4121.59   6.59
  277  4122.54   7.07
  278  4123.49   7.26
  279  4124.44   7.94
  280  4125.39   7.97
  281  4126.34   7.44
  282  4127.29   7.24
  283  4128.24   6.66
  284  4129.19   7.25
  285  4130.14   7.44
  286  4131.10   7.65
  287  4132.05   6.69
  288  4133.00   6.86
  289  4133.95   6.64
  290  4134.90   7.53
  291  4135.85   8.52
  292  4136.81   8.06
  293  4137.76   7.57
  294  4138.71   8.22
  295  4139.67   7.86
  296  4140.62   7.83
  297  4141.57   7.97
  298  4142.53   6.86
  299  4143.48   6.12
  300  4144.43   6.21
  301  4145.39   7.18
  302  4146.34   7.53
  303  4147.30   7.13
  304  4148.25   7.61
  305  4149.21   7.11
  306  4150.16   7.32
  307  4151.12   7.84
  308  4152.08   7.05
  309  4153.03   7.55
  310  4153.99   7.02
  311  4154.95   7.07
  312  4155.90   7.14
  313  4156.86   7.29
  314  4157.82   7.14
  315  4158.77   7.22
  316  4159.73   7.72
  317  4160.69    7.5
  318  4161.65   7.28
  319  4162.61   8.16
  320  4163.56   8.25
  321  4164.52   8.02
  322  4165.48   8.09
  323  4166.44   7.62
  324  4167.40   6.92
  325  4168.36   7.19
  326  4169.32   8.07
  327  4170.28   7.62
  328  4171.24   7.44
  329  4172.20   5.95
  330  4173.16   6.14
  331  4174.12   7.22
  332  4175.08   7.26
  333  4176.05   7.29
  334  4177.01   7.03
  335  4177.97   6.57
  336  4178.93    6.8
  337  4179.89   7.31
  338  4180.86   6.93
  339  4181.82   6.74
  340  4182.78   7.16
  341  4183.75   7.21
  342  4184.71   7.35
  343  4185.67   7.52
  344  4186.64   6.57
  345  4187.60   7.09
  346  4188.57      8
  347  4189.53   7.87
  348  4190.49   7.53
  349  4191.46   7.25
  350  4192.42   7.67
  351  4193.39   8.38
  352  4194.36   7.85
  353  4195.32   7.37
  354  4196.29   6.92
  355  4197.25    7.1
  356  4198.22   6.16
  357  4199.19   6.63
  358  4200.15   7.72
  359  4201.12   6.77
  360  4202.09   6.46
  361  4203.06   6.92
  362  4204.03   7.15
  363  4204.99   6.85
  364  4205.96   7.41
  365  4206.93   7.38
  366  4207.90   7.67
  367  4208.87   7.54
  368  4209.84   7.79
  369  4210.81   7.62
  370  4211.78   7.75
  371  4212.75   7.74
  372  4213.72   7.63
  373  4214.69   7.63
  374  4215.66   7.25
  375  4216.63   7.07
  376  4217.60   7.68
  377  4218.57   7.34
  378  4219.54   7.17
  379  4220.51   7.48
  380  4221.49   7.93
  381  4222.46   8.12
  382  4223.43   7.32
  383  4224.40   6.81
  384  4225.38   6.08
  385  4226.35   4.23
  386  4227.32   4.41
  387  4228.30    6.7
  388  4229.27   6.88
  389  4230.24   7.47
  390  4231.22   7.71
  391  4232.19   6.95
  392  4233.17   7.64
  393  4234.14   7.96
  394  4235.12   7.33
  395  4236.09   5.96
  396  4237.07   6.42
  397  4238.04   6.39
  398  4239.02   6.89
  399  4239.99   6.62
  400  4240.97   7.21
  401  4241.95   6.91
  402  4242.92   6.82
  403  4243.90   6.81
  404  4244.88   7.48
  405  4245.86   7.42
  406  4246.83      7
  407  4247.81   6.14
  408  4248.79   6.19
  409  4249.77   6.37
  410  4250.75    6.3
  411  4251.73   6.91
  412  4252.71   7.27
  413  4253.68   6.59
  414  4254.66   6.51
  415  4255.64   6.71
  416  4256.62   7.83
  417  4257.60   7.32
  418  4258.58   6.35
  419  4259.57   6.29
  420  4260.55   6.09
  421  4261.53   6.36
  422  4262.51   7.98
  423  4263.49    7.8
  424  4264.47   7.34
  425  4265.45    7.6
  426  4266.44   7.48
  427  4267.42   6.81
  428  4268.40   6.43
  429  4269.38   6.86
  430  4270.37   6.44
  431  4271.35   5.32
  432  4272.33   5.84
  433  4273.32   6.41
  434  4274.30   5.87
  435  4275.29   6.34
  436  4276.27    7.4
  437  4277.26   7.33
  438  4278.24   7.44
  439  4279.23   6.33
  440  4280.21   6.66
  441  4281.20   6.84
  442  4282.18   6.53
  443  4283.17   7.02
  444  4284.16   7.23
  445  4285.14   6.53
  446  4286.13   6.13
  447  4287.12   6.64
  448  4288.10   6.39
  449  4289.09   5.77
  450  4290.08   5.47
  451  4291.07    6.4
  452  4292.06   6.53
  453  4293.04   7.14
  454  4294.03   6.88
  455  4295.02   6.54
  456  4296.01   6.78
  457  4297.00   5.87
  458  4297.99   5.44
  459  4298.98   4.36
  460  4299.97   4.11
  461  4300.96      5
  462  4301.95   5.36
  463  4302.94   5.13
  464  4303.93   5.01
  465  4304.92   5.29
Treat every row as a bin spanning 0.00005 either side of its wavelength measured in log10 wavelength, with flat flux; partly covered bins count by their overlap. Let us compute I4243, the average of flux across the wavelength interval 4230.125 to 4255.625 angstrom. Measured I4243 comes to 6.88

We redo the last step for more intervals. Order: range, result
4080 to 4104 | 7.06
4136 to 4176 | 7.38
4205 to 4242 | 7.1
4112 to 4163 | 7.36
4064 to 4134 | 7.09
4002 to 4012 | 6.92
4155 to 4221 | 7.32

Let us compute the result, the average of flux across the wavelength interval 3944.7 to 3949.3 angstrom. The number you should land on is 5.33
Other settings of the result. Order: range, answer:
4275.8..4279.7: 7.12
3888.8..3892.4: 4.48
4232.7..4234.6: 7.82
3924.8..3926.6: 4.94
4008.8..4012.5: 7.11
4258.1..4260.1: 6.29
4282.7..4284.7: 7.12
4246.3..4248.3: 6.61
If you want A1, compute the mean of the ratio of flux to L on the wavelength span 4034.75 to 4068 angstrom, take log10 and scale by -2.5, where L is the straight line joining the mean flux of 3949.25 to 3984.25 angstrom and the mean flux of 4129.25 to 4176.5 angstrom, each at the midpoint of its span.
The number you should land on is -0.20 mag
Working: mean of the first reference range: 4.6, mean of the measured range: 7.06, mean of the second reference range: 7.36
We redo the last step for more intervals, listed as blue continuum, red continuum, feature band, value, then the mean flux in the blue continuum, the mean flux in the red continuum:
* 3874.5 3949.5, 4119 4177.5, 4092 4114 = 0.01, 4.78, 7.35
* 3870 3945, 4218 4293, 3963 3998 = 0.04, 4.79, 6.76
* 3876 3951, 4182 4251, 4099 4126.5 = -0.10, 4.78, 7.1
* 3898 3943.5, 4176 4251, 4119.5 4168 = -0.14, 4.56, 7.09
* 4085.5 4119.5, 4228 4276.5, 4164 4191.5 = -0.04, 7.11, 6.83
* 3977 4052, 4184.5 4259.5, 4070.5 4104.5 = 0.00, 6.84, 7.07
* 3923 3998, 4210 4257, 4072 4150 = -0.21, 4.57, 6.98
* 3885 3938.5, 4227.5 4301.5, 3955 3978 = 0.28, 4.67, 6.64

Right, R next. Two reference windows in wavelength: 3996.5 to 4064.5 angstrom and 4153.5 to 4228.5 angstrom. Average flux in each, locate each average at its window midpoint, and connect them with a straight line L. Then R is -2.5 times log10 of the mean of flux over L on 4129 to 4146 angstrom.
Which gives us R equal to -0.03 mag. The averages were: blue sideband 6.99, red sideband 7.22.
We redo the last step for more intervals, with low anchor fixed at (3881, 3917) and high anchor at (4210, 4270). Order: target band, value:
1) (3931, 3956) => 0.388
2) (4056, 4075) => -0.139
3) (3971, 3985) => 0.116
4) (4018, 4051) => -0.153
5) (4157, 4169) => -0.143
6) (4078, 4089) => -0.152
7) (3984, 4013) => -0.134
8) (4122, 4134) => -0.118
